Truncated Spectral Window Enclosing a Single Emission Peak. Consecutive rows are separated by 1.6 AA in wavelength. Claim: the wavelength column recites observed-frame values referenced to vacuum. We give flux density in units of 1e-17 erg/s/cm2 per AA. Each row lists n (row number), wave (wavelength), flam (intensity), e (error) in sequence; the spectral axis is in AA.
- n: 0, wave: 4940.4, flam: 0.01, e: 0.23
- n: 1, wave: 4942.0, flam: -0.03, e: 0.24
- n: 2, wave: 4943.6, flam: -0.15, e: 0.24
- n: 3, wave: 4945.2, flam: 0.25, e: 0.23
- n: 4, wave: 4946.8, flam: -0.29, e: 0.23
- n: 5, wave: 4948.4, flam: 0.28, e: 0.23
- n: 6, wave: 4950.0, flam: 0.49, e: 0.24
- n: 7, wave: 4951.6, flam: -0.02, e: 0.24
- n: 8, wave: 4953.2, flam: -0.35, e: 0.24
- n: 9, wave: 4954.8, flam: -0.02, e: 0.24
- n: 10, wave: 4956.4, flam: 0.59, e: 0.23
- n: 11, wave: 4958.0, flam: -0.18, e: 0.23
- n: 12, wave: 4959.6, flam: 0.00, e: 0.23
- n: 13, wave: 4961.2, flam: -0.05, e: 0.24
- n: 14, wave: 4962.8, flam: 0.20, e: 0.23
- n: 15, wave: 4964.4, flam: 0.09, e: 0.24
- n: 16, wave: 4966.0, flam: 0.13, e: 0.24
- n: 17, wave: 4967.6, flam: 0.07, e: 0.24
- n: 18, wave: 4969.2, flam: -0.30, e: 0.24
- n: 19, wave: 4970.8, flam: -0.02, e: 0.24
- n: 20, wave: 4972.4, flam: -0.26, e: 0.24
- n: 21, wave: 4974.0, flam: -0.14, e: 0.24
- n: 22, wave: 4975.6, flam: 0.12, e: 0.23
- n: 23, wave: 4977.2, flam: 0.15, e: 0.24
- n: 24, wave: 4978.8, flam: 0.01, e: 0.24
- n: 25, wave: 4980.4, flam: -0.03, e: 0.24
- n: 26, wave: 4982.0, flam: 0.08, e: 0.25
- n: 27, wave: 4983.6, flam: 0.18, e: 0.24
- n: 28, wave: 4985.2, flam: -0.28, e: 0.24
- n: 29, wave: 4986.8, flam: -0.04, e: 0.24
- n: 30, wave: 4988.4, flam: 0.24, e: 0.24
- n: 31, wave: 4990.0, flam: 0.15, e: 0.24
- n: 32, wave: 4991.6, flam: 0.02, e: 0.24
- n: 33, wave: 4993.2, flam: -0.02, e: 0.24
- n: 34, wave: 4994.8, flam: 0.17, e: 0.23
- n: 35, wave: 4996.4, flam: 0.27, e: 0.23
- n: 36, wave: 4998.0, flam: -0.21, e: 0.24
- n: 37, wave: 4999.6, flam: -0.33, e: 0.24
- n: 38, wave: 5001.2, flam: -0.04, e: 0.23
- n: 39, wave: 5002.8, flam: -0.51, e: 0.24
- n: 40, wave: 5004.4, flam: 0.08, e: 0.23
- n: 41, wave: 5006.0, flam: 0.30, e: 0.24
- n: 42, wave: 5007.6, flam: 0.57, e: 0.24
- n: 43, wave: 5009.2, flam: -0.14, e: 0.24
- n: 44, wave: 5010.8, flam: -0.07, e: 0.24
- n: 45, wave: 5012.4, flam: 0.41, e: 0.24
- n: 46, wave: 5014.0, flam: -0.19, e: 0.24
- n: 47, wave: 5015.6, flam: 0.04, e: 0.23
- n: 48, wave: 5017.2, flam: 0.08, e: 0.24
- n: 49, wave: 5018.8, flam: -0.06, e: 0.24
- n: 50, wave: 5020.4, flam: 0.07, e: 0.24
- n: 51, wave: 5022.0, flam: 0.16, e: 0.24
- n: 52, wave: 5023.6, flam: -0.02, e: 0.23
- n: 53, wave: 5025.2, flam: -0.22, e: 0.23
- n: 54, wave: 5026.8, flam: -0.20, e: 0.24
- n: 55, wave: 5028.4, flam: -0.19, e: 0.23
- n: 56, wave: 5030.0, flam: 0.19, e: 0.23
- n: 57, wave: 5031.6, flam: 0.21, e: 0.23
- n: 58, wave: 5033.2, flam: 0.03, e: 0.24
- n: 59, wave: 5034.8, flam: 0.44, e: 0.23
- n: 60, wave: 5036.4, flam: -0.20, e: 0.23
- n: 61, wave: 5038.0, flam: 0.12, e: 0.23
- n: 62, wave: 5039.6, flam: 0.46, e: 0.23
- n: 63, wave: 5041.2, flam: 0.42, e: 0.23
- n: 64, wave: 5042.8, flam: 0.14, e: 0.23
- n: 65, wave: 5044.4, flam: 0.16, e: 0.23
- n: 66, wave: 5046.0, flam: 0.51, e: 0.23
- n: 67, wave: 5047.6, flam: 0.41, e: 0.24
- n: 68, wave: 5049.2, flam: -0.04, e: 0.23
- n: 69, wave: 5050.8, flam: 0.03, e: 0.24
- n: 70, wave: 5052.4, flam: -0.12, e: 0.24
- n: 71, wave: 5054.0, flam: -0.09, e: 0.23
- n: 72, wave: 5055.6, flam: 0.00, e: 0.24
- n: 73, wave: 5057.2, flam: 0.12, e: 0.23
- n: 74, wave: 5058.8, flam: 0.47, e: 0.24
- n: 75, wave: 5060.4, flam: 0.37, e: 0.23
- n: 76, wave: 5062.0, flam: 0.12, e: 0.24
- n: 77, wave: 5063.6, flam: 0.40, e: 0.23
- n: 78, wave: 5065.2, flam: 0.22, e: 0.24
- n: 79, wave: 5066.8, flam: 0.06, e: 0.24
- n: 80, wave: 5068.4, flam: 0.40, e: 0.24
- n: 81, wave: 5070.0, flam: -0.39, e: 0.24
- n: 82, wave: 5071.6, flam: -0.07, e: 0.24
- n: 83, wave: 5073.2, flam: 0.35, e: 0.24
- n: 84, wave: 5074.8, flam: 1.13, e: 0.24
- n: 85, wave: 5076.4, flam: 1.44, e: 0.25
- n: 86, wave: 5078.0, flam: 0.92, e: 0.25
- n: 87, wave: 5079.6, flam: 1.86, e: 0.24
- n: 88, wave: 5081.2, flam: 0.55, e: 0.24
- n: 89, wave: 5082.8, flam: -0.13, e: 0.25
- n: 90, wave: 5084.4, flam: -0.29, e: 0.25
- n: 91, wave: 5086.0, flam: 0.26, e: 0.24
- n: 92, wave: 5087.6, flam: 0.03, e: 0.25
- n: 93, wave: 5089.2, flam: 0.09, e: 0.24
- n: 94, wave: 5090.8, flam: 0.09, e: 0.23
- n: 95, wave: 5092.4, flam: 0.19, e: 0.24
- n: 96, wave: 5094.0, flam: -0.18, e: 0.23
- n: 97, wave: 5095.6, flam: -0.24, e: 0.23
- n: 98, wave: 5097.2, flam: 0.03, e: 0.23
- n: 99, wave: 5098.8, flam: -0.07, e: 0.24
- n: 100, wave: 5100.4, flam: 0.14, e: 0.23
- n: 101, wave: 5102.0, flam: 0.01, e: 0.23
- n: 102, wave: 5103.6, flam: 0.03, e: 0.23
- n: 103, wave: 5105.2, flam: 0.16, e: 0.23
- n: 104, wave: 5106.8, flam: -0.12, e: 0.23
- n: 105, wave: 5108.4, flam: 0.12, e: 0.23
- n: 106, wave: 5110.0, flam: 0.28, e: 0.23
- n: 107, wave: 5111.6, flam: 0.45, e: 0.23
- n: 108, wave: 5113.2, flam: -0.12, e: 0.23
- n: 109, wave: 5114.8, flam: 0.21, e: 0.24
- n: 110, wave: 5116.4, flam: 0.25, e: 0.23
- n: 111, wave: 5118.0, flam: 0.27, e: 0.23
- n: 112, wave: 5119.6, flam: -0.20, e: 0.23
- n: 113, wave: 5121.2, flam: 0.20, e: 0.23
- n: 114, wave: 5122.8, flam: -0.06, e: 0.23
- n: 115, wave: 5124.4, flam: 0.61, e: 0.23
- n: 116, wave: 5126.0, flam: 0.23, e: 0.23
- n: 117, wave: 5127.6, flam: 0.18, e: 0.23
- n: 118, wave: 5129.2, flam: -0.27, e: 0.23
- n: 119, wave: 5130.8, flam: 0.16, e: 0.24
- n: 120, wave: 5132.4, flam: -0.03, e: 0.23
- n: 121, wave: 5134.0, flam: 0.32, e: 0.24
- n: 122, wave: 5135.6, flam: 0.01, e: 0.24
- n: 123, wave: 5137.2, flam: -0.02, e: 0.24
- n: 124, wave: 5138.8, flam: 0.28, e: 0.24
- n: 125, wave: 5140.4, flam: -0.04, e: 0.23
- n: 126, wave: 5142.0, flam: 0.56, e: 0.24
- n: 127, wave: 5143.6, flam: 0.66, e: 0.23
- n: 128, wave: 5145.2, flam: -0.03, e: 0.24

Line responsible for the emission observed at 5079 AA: [O II]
